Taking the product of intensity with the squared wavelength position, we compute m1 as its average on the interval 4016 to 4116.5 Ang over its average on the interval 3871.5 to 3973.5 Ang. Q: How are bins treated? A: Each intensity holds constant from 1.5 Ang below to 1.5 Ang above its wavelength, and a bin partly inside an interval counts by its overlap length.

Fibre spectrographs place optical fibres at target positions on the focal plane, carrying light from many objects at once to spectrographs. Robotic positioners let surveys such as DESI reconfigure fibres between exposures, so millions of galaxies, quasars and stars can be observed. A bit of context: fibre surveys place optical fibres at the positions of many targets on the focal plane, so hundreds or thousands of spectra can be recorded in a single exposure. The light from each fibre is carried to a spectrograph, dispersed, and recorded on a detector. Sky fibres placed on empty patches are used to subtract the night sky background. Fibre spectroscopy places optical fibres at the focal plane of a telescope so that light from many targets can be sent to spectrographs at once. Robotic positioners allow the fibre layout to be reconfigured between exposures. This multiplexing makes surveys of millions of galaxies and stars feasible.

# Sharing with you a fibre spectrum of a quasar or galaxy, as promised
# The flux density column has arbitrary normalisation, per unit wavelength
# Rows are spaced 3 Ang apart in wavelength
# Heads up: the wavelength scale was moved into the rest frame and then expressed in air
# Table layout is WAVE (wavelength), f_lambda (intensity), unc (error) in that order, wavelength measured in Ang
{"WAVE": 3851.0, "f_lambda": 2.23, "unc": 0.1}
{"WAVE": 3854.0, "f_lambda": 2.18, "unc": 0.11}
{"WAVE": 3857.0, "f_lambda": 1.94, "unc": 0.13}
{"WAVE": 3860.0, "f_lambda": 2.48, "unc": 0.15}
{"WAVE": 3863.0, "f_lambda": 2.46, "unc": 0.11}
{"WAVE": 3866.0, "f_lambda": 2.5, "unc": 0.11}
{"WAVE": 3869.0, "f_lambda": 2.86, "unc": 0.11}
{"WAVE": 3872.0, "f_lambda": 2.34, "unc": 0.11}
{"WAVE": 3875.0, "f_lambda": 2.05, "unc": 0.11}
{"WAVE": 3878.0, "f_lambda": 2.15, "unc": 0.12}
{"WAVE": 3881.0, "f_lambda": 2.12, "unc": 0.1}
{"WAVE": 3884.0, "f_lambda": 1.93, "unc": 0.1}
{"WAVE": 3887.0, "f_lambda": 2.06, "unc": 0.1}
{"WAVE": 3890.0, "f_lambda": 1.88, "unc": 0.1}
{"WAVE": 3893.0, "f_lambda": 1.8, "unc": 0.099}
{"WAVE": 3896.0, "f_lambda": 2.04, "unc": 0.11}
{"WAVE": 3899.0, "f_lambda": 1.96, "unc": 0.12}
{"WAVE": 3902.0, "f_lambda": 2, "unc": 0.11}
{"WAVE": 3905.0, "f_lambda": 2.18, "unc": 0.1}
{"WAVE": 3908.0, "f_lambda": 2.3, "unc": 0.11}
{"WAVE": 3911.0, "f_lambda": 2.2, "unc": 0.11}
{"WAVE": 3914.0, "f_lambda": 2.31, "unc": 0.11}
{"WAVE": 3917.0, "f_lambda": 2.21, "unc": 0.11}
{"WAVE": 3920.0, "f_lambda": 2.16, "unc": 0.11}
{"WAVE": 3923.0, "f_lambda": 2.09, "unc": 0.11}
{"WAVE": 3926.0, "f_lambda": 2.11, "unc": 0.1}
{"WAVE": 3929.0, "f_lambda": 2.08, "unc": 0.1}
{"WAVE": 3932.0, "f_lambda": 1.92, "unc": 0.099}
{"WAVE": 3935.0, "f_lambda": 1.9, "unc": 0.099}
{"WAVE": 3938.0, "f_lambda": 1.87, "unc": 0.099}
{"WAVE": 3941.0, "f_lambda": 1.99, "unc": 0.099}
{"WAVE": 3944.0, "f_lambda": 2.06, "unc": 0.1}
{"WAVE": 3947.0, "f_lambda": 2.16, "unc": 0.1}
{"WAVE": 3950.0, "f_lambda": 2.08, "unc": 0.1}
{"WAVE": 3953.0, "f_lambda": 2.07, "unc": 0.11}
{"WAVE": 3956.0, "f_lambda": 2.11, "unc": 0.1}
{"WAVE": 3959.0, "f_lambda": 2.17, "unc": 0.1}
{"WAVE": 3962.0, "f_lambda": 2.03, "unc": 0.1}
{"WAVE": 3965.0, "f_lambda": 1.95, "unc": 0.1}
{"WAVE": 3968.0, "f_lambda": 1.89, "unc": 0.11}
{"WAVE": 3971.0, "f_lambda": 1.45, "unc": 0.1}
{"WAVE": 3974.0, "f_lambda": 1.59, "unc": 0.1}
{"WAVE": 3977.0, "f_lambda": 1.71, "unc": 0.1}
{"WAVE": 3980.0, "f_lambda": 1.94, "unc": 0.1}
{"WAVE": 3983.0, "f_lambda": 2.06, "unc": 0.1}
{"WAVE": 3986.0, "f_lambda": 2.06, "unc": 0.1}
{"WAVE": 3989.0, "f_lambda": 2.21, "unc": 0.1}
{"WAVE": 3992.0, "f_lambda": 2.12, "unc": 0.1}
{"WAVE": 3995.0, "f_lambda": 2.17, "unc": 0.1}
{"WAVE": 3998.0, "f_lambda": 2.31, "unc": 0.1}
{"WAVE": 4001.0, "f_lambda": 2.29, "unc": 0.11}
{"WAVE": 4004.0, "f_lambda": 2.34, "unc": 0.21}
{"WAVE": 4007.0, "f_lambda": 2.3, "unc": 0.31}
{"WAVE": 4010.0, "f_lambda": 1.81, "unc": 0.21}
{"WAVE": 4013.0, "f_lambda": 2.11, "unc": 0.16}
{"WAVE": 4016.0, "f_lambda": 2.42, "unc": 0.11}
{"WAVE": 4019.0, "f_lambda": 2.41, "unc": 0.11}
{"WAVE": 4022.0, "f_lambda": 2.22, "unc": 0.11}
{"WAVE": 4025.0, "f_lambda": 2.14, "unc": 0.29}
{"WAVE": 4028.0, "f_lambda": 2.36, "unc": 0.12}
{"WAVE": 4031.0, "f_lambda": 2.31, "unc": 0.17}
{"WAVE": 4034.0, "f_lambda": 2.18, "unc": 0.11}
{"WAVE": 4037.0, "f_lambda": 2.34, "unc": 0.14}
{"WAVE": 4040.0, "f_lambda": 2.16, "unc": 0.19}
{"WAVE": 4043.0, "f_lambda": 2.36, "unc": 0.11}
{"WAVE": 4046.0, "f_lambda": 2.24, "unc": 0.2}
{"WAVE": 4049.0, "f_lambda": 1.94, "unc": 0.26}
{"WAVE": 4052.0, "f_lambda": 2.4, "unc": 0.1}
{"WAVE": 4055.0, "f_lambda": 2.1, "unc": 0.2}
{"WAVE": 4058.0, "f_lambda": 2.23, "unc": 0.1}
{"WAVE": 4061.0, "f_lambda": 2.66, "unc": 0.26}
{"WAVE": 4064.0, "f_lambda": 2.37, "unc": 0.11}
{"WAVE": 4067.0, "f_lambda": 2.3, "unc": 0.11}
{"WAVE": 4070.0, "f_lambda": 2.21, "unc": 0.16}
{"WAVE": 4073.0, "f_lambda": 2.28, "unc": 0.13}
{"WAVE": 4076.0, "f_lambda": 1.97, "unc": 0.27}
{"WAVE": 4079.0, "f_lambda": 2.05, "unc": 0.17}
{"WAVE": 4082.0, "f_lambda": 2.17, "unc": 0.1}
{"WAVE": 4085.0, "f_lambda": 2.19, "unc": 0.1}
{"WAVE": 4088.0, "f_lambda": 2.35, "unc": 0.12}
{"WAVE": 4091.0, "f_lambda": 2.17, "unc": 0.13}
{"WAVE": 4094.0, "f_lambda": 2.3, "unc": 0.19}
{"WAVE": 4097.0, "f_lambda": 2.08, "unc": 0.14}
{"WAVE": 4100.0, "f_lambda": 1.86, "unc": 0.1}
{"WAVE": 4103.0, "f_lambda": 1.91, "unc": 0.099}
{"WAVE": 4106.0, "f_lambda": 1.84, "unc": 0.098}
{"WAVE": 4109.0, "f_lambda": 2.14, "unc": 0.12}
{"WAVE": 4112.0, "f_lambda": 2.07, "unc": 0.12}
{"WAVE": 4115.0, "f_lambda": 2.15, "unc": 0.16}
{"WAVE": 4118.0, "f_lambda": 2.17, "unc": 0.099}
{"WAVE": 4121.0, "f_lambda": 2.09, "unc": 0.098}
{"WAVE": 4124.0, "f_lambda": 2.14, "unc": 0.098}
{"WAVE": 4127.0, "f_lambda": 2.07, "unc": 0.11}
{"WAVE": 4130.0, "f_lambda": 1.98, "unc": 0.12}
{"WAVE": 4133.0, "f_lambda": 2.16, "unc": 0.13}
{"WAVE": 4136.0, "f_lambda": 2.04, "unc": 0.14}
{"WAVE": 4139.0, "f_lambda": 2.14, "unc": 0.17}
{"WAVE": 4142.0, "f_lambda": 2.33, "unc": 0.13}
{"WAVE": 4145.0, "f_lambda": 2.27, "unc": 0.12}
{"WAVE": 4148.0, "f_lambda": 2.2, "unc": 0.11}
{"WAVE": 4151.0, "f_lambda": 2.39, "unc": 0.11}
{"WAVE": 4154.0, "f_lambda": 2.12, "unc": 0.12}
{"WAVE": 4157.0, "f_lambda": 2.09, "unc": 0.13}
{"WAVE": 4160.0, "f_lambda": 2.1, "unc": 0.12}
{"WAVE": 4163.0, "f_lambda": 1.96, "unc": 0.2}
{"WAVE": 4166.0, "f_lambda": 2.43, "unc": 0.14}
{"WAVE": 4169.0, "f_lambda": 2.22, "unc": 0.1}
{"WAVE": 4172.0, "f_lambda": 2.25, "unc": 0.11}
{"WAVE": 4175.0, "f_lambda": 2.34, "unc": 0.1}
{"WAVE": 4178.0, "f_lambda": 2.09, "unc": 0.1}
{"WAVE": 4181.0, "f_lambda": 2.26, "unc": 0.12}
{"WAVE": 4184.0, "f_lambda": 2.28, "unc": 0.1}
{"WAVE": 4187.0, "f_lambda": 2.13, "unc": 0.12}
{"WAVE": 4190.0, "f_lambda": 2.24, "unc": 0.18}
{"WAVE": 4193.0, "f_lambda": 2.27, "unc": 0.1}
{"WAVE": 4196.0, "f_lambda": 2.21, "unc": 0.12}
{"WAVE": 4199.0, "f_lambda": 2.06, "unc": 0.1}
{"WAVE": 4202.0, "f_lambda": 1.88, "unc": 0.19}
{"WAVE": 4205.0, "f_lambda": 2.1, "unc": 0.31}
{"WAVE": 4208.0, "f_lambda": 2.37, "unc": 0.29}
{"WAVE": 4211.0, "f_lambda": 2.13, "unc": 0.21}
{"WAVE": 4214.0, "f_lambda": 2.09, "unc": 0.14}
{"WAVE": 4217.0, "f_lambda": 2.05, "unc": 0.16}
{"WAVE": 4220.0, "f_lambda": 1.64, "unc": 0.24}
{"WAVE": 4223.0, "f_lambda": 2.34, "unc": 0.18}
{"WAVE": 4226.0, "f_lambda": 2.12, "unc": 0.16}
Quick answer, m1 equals 1.2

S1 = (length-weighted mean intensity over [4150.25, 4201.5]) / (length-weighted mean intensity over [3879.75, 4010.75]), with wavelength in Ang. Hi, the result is 1.1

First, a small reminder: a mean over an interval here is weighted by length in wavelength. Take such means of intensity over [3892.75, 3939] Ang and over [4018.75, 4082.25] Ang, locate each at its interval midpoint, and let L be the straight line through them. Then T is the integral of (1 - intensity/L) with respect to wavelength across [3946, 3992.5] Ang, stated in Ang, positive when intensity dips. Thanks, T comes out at 3.8 Ang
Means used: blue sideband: 2.08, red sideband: 2.24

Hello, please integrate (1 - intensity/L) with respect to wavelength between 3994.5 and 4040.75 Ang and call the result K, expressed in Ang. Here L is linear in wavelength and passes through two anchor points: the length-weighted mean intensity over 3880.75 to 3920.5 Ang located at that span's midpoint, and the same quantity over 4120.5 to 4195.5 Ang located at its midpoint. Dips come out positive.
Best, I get -2.6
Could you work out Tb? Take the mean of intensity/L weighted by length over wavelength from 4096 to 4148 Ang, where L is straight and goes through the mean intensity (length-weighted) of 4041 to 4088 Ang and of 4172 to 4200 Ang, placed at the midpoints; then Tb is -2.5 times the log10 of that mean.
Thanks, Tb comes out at 0.07 mag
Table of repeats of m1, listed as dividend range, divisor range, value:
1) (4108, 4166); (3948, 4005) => 1.14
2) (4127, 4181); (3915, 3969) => 1.18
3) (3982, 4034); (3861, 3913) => 1.09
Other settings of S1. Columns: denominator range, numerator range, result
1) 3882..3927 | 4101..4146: 1.01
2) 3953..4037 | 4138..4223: 1.03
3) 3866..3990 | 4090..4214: 1.04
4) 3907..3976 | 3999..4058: 1.10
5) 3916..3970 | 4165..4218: 1.07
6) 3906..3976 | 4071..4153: 1.05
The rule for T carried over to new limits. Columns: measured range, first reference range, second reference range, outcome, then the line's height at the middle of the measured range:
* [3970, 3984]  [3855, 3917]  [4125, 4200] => 2.77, 2.18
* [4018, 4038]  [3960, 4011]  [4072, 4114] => -2.21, 2.05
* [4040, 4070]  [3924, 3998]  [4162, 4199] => -2.68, 2.09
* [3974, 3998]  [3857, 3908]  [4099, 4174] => 1.41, 2.15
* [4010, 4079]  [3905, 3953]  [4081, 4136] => -4.80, 2.1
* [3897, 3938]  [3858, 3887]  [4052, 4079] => 3.44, 2.29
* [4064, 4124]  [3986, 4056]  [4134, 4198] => 2.38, 2.22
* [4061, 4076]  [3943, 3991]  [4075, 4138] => -1.72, 2.06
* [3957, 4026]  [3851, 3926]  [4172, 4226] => 2.93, 2.17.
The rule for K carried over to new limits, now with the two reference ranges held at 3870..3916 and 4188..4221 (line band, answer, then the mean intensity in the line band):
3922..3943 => 1.0 Ang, 1.99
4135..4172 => -1.7 Ang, 2.2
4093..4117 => 0.7 Ang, 2.04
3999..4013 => -0.5 Ang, 2.18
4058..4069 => -1.6 Ang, 2.4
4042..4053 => -0.6 Ang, 2.22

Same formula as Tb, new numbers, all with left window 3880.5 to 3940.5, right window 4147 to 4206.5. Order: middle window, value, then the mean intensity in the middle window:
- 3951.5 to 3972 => 0.06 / 1.97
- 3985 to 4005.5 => -0.06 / 2.22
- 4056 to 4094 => -0.06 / 2.25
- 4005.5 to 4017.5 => -0.03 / 2.16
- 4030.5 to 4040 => -0.07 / 2.25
